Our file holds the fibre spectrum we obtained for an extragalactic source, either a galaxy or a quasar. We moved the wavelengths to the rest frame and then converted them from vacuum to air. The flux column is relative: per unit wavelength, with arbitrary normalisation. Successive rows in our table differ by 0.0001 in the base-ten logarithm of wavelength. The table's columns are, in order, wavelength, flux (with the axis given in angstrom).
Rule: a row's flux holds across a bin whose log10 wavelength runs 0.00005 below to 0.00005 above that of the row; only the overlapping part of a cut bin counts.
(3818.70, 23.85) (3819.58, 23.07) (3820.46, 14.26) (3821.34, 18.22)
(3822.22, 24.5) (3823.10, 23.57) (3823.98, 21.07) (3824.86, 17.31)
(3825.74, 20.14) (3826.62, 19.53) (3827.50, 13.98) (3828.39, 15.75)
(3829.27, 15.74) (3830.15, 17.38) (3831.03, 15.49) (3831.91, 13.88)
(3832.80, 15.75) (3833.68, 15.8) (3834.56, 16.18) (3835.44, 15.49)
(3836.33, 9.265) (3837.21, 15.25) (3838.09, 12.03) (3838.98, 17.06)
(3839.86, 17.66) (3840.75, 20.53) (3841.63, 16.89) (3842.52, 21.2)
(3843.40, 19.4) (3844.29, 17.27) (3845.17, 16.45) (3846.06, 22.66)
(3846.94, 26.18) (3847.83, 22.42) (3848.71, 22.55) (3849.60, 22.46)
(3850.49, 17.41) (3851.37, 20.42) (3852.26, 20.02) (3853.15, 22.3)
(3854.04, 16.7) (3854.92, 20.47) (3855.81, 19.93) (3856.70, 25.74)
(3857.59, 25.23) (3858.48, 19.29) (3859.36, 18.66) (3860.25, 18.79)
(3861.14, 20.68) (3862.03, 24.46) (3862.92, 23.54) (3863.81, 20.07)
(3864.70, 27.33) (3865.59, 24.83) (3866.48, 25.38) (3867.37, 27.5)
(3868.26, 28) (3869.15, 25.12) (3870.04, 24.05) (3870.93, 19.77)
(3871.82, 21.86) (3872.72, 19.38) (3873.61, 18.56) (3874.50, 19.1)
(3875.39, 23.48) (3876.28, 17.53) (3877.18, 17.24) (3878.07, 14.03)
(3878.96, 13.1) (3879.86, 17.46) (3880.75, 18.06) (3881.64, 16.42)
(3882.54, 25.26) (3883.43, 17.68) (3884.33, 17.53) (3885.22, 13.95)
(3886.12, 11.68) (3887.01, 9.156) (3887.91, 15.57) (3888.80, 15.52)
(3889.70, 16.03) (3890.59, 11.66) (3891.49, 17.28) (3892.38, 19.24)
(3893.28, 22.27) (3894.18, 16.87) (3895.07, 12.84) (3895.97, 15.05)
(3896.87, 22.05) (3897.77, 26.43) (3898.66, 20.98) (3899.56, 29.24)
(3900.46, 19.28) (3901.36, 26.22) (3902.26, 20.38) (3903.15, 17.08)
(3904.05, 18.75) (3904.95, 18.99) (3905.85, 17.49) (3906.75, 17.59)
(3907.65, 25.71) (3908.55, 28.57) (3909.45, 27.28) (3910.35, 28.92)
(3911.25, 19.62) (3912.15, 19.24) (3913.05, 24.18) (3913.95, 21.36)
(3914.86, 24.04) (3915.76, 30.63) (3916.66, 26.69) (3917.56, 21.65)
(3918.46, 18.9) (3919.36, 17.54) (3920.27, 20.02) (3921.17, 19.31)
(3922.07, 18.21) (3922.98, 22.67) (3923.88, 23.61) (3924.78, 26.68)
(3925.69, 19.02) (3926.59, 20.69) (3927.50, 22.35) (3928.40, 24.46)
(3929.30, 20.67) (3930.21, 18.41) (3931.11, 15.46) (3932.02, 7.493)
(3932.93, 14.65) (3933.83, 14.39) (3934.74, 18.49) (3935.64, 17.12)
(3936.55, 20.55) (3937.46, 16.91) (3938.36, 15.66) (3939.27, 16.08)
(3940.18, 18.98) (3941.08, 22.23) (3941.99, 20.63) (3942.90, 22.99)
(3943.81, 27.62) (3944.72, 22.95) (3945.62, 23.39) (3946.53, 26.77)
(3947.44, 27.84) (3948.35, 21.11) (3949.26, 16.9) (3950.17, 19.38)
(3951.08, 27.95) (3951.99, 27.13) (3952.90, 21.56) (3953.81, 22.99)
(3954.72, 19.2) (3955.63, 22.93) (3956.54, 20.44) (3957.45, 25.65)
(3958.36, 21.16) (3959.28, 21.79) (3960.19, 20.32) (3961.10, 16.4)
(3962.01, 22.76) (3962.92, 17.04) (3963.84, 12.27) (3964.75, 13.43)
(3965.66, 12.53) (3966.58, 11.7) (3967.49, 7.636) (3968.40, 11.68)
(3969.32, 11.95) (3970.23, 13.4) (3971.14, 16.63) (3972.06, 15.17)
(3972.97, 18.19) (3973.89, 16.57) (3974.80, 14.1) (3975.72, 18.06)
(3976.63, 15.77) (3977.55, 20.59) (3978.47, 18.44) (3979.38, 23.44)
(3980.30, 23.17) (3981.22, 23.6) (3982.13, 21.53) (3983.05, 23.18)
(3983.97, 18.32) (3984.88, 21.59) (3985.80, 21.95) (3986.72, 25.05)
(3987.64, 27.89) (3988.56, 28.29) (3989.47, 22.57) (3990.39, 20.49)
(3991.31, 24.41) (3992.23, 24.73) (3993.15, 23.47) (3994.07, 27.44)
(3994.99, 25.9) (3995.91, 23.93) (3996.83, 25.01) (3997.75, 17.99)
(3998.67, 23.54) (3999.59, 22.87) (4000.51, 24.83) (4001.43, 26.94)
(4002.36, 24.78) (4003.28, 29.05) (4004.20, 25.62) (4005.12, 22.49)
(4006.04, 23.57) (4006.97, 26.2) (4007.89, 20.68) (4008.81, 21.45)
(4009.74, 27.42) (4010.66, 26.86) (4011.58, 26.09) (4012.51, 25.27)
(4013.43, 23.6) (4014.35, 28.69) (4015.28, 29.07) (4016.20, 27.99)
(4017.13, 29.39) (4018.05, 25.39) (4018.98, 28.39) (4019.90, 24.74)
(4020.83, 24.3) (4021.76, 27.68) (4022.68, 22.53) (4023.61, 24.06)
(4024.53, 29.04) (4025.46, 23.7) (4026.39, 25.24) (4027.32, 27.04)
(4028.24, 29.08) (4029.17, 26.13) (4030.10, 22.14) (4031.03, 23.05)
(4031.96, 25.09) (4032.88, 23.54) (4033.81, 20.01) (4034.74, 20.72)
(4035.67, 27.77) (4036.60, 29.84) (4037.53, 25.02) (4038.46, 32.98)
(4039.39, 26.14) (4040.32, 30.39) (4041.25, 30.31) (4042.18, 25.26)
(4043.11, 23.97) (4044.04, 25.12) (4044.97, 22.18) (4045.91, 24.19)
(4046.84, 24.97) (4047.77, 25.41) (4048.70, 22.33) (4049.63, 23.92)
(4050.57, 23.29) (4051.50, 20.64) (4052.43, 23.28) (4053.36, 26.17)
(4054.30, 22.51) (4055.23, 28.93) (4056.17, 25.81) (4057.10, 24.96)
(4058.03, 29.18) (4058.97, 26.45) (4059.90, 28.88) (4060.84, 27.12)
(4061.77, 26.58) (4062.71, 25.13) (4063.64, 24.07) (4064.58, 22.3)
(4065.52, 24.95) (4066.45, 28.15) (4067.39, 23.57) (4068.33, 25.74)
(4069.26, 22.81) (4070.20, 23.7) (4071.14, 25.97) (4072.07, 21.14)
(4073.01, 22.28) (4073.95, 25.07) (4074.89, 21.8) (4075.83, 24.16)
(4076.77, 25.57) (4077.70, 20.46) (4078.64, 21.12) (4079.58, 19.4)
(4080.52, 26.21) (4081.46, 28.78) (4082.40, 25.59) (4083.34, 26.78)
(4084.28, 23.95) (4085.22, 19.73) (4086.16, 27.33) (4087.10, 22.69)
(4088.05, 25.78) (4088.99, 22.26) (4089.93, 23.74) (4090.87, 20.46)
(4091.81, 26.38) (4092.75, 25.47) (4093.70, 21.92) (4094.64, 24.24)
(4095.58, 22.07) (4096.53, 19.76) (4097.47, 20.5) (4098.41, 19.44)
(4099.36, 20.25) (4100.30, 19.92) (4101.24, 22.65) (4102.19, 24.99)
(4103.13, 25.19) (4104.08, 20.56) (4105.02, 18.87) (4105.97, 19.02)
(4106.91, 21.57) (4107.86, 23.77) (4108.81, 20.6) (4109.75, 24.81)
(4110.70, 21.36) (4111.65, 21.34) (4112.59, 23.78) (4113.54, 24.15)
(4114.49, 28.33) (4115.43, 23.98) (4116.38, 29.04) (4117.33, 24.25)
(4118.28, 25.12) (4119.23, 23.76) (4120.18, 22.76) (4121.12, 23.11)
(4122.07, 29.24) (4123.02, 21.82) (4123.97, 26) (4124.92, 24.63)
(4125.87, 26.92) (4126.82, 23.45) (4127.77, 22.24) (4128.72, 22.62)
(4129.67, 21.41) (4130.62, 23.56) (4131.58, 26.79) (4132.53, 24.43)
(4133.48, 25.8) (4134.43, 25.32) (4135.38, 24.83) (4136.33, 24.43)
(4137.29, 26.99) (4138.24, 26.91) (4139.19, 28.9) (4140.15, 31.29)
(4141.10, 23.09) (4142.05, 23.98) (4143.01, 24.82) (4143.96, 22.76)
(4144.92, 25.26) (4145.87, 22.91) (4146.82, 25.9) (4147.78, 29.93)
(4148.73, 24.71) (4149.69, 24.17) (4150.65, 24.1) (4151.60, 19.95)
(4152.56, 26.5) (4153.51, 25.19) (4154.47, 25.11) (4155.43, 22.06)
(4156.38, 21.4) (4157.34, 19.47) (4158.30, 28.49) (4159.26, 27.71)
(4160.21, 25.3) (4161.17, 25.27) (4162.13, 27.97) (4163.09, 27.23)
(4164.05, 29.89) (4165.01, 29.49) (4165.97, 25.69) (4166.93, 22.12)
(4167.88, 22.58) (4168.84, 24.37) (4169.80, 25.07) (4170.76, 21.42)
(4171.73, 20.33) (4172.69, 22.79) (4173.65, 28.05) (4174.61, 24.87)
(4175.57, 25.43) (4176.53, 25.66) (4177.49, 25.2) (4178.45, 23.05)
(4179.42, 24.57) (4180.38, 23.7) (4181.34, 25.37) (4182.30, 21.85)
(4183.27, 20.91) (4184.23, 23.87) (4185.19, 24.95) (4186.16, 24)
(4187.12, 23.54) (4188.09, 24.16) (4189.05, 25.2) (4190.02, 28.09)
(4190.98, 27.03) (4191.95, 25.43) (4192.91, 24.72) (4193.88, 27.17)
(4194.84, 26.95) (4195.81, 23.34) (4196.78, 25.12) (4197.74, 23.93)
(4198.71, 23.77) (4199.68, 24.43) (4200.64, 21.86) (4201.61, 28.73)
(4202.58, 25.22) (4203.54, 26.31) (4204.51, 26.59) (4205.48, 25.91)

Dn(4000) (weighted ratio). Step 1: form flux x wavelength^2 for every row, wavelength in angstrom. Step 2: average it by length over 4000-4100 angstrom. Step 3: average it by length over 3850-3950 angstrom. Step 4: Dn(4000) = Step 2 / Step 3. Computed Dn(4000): 1.3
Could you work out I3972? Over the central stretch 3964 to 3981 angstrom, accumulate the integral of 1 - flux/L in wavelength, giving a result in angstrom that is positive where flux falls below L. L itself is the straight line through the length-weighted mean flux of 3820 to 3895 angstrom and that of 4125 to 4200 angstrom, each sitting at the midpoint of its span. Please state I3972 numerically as 4.4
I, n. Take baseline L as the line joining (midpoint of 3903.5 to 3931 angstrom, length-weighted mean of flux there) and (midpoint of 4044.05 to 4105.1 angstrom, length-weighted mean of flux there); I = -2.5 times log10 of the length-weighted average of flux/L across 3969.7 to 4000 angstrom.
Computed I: 0.069 mag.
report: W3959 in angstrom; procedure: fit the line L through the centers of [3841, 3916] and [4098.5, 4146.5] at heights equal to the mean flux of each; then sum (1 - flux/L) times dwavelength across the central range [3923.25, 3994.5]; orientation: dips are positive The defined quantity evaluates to 5.4 angstrom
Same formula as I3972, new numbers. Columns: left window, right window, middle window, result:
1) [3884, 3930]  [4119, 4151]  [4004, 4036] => -3.6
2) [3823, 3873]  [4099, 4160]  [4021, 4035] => -1.2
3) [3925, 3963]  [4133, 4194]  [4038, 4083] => -4.1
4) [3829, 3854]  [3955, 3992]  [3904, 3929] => -5.0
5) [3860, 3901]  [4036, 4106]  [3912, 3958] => -0.4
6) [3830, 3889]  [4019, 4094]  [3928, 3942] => 2.5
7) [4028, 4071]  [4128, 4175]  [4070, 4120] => 3.8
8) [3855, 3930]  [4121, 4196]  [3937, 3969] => 2.6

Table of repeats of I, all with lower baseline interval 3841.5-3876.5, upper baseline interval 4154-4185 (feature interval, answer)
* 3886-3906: 0.195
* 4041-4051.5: -0.042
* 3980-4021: -0.077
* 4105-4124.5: 0.014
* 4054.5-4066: -0.113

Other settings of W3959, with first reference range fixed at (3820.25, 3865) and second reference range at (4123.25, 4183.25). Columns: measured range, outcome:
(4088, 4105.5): 1.12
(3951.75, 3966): 0.96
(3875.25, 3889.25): 2.47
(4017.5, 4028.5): -1.71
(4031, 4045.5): -1.97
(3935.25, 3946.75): 0.06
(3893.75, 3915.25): -1.42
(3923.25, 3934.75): 0.92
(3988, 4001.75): -1.42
